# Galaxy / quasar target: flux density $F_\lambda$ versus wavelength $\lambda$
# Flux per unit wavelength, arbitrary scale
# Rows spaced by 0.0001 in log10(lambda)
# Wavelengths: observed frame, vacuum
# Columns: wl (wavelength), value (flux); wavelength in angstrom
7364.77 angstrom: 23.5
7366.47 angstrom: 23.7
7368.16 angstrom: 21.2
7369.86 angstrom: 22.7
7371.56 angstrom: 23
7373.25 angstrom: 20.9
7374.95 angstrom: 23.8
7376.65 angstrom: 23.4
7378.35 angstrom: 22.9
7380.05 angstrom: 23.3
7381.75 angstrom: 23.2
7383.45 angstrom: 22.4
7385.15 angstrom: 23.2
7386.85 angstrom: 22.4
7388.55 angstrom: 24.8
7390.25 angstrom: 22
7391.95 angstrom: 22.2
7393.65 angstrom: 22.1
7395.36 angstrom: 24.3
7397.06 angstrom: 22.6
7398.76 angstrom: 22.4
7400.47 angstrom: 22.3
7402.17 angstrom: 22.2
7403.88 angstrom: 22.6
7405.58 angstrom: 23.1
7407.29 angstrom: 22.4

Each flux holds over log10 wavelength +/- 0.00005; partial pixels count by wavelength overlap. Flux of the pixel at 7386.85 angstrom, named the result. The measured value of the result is 22.4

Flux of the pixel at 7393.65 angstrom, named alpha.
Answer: 22.1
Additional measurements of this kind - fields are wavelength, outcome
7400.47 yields 22.3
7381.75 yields 23.2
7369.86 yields 22.7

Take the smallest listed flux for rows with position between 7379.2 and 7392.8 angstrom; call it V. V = 22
